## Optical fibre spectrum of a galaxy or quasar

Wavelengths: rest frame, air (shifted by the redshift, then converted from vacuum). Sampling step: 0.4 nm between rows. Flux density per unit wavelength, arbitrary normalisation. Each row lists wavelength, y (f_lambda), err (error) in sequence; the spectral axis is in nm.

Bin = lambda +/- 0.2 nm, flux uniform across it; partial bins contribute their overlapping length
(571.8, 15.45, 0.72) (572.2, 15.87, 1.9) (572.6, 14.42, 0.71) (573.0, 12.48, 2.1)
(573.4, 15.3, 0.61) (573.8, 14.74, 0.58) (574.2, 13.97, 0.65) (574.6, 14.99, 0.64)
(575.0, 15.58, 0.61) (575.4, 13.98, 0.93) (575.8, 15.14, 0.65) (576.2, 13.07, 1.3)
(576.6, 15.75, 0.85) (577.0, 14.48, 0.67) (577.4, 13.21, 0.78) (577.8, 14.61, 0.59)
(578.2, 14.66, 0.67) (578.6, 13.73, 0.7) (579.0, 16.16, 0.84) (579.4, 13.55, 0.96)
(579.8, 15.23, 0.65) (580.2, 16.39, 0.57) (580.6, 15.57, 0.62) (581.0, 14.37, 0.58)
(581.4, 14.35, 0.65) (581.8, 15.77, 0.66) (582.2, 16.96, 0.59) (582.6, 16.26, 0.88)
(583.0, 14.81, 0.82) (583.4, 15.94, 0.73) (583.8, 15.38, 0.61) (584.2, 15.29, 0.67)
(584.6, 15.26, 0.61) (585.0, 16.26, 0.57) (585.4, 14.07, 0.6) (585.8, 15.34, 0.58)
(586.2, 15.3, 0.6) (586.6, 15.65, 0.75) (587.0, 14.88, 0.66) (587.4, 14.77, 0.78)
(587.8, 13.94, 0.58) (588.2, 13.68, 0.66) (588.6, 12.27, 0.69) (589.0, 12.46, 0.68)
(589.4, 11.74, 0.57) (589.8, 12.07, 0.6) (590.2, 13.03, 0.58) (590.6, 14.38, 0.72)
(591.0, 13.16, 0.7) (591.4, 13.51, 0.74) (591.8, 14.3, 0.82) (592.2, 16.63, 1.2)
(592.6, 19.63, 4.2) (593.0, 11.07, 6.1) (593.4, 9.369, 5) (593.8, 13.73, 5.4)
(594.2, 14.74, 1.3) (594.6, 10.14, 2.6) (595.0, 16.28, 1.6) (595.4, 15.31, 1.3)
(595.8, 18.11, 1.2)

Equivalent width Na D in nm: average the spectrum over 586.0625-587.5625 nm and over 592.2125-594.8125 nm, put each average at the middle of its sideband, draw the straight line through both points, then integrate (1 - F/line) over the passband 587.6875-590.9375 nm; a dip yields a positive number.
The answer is 0.35 nm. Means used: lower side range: 15.2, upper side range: 13.4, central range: 12.9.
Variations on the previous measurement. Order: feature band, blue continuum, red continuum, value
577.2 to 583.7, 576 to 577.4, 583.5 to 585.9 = -0.16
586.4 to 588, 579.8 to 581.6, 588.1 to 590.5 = -0.19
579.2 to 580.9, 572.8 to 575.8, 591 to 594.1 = -0.10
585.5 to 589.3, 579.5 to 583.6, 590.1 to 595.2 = 0.12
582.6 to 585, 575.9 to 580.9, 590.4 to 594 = -0.18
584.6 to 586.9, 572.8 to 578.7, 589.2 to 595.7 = -0.21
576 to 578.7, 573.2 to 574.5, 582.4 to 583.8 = 0.15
